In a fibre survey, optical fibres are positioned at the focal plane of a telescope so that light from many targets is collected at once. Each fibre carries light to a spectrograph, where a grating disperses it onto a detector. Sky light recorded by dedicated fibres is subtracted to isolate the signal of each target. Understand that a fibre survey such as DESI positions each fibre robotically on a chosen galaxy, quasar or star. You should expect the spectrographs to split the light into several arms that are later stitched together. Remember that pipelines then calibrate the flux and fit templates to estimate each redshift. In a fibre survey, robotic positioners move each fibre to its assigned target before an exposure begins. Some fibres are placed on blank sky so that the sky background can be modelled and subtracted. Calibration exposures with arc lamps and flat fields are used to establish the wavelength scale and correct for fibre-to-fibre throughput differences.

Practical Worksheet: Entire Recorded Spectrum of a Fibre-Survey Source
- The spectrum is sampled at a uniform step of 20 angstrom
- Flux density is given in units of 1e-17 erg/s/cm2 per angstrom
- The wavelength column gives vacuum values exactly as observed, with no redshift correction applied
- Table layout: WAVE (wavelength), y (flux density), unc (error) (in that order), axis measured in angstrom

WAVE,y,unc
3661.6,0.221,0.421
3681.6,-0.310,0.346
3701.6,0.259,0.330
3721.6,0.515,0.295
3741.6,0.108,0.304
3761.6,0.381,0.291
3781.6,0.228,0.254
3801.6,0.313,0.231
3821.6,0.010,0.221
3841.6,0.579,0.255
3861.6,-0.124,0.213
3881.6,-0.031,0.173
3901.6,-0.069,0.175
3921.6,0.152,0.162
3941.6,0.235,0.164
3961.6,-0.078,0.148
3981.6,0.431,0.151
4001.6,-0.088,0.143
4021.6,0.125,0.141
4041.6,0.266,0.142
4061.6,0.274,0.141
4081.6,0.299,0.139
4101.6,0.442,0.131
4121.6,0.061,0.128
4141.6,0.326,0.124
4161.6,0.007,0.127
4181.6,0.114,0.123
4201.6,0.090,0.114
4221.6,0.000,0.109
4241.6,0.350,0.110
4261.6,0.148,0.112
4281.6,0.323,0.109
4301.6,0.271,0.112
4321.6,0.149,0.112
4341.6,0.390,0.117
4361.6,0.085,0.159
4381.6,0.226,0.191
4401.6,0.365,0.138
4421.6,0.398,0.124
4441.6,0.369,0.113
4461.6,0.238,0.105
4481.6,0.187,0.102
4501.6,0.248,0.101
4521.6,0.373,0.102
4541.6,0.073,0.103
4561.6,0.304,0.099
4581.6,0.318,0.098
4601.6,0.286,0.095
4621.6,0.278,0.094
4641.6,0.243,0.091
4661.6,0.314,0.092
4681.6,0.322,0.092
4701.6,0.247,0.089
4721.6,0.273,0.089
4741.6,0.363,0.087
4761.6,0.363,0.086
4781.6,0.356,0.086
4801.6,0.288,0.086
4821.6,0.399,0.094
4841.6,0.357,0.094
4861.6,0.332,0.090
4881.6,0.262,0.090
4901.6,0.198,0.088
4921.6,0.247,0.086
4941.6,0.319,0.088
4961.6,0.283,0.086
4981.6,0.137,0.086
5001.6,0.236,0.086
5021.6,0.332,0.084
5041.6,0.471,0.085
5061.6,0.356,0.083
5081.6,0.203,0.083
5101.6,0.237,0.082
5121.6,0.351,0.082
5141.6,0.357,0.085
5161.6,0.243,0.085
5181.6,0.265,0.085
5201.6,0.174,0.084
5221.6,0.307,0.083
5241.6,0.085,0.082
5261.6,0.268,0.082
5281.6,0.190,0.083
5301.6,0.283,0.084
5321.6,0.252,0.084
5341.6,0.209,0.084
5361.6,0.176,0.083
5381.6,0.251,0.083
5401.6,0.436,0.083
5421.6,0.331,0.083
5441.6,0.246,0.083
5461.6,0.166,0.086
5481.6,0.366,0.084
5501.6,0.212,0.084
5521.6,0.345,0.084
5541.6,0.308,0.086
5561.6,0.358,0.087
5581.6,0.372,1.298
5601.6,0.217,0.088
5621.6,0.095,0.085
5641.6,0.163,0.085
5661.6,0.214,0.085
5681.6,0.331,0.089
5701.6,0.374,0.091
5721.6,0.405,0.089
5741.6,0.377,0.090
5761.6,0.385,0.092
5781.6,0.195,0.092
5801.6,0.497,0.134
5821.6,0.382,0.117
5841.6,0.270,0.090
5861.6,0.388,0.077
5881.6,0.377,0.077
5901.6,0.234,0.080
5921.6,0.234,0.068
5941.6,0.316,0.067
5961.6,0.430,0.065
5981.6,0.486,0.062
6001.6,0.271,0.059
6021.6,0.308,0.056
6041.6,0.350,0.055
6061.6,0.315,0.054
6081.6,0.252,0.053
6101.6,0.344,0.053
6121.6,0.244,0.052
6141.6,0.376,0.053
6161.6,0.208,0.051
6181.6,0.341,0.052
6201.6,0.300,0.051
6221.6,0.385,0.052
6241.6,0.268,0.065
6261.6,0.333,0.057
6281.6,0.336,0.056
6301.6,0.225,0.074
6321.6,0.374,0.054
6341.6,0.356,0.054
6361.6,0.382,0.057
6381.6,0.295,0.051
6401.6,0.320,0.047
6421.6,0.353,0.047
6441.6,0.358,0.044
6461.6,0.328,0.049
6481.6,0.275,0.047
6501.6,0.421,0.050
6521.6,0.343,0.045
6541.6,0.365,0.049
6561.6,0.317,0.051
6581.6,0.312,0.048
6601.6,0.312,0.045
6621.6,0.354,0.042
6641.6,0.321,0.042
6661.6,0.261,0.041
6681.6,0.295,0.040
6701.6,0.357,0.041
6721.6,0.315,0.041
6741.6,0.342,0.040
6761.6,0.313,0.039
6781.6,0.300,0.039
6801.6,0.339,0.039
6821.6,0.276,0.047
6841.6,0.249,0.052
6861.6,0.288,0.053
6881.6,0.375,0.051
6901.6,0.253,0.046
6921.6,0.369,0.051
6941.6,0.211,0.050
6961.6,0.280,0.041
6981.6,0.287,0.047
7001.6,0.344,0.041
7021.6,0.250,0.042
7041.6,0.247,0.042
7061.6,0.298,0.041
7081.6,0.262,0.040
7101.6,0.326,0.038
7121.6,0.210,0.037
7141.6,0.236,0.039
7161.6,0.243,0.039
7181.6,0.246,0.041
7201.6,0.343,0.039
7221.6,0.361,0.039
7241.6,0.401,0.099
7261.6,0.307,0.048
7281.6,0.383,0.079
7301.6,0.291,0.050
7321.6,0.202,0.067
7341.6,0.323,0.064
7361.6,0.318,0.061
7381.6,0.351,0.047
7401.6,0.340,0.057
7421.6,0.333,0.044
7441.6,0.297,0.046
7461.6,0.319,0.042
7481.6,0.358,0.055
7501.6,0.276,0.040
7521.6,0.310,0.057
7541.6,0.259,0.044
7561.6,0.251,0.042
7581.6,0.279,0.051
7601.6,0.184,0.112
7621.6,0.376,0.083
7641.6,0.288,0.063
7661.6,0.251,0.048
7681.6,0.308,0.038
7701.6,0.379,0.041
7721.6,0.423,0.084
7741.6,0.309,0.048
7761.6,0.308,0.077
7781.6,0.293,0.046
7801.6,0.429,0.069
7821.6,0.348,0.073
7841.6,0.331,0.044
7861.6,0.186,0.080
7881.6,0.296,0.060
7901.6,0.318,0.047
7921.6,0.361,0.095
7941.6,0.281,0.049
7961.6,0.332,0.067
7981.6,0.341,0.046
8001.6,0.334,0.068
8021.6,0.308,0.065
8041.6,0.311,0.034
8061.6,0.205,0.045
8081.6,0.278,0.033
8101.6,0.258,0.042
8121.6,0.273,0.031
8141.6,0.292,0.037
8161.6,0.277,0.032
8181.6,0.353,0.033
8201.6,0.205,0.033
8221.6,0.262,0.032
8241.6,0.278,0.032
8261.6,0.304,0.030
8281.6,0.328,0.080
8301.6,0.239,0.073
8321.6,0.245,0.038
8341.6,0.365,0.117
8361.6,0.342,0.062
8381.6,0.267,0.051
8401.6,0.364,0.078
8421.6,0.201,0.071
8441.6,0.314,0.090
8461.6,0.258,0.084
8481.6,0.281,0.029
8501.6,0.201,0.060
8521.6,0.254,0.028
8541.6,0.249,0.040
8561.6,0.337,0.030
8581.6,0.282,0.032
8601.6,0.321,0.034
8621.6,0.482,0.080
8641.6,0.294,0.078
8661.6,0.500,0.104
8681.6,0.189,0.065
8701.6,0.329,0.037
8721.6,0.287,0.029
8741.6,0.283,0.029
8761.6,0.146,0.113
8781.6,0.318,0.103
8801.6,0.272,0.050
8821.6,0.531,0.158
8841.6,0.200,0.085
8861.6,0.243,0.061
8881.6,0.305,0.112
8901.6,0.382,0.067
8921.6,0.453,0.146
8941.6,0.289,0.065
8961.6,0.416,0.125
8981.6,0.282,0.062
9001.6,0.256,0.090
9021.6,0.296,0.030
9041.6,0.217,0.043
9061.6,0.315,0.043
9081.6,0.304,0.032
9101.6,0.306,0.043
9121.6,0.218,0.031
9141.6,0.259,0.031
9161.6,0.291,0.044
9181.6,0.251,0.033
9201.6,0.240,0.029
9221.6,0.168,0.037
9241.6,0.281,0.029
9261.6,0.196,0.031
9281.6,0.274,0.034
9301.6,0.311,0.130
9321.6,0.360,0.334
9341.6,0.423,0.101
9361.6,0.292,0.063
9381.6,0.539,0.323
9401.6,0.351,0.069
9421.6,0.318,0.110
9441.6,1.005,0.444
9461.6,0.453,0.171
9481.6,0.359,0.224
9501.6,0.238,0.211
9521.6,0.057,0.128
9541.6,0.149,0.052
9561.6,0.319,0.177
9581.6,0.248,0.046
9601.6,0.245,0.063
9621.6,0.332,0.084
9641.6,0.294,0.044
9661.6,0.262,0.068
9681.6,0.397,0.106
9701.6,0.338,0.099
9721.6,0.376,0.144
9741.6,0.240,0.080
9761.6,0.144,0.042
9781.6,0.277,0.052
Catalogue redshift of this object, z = 0.91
